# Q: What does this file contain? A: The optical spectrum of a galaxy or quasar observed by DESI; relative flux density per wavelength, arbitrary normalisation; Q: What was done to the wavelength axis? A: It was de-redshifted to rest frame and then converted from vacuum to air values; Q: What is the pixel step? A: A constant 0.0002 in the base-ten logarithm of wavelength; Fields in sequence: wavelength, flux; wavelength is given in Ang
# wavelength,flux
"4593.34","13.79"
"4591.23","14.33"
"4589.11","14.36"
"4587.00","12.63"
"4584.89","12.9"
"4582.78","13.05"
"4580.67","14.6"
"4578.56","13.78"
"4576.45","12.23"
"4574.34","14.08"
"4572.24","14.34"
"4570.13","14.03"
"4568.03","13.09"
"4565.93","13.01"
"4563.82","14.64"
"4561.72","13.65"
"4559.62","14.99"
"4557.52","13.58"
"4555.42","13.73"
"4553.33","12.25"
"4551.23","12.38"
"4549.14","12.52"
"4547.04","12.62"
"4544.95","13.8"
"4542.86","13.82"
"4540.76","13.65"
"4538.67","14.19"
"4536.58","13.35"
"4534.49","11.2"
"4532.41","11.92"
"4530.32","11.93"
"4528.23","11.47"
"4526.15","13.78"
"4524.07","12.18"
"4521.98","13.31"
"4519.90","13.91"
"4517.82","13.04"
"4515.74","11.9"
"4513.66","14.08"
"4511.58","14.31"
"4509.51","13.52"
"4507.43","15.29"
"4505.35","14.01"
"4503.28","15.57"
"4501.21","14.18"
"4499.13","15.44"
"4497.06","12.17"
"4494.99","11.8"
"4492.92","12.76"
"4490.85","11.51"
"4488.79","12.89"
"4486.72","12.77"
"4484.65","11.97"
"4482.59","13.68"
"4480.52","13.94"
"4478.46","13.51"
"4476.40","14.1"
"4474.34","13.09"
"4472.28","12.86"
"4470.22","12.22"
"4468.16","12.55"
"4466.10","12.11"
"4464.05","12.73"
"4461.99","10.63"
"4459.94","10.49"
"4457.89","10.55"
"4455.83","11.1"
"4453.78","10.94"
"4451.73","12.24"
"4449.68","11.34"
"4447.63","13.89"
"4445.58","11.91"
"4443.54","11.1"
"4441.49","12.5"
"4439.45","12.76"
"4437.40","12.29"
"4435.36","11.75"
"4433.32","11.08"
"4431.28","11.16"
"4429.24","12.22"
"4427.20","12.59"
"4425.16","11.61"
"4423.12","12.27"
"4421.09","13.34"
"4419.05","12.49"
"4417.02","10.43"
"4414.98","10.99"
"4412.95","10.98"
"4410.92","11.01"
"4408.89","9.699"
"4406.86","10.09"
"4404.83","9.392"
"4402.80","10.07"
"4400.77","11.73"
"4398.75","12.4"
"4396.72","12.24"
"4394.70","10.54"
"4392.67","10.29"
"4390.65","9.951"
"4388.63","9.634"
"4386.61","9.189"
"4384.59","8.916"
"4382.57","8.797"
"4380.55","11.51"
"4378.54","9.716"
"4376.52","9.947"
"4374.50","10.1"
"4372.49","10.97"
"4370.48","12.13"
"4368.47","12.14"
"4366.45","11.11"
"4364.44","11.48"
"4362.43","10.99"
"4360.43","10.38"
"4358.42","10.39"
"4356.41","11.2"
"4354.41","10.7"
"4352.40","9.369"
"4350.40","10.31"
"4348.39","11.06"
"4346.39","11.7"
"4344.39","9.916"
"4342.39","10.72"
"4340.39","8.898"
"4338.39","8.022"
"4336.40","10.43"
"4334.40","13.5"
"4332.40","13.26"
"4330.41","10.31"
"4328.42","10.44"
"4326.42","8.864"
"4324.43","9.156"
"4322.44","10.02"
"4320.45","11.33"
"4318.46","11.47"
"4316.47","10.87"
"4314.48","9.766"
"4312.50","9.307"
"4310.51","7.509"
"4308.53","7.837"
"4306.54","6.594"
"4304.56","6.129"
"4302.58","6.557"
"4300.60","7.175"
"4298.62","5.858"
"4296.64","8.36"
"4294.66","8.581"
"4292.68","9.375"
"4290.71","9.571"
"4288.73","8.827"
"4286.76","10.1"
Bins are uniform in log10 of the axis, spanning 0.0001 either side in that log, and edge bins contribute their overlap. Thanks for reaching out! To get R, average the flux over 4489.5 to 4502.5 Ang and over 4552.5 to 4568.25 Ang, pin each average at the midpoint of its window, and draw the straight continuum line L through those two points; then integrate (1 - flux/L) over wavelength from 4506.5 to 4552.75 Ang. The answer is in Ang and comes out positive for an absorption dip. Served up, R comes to 0.9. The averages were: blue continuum 13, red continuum 13.7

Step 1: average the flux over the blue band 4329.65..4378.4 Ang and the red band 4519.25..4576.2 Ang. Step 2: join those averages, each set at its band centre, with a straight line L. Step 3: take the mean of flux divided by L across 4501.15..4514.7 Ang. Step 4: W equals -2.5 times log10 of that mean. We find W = -0.14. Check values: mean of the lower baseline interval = 10.8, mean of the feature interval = 14.4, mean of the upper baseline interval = 13.2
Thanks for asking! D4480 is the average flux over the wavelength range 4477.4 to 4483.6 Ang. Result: 13.7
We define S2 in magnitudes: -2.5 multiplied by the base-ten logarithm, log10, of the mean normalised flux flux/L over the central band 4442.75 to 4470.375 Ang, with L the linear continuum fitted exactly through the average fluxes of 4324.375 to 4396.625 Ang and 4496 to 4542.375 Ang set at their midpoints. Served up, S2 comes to 0.05 mag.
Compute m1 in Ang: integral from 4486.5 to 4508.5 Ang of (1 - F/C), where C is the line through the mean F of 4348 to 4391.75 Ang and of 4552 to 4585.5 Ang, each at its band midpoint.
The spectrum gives -1.8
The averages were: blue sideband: 10.4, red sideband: 13.6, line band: 13.5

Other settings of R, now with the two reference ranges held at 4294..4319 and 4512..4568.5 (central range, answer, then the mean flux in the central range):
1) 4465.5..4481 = -1.80 Ang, 13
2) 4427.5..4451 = -2.30 Ang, 12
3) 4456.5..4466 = 0.19 Ang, 11.2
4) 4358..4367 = -1.54 Ang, 10.9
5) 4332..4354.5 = -4.34 Ang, 10.6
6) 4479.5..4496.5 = -0.93 Ang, 12.6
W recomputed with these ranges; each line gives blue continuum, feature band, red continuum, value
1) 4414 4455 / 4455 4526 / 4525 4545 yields -0.04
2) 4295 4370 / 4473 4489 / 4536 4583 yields -0.08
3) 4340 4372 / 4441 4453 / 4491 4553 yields 0.00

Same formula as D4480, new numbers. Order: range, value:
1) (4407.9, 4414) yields 10.6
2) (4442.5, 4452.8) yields 12.1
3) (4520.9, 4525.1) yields 12.7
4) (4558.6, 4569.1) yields 13.9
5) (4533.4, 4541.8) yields 13.1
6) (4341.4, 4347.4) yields 10.8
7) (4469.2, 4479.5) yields 13.2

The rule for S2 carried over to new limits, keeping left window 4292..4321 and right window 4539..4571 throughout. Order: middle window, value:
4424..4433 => -0.09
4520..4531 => 0.02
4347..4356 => -0.13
